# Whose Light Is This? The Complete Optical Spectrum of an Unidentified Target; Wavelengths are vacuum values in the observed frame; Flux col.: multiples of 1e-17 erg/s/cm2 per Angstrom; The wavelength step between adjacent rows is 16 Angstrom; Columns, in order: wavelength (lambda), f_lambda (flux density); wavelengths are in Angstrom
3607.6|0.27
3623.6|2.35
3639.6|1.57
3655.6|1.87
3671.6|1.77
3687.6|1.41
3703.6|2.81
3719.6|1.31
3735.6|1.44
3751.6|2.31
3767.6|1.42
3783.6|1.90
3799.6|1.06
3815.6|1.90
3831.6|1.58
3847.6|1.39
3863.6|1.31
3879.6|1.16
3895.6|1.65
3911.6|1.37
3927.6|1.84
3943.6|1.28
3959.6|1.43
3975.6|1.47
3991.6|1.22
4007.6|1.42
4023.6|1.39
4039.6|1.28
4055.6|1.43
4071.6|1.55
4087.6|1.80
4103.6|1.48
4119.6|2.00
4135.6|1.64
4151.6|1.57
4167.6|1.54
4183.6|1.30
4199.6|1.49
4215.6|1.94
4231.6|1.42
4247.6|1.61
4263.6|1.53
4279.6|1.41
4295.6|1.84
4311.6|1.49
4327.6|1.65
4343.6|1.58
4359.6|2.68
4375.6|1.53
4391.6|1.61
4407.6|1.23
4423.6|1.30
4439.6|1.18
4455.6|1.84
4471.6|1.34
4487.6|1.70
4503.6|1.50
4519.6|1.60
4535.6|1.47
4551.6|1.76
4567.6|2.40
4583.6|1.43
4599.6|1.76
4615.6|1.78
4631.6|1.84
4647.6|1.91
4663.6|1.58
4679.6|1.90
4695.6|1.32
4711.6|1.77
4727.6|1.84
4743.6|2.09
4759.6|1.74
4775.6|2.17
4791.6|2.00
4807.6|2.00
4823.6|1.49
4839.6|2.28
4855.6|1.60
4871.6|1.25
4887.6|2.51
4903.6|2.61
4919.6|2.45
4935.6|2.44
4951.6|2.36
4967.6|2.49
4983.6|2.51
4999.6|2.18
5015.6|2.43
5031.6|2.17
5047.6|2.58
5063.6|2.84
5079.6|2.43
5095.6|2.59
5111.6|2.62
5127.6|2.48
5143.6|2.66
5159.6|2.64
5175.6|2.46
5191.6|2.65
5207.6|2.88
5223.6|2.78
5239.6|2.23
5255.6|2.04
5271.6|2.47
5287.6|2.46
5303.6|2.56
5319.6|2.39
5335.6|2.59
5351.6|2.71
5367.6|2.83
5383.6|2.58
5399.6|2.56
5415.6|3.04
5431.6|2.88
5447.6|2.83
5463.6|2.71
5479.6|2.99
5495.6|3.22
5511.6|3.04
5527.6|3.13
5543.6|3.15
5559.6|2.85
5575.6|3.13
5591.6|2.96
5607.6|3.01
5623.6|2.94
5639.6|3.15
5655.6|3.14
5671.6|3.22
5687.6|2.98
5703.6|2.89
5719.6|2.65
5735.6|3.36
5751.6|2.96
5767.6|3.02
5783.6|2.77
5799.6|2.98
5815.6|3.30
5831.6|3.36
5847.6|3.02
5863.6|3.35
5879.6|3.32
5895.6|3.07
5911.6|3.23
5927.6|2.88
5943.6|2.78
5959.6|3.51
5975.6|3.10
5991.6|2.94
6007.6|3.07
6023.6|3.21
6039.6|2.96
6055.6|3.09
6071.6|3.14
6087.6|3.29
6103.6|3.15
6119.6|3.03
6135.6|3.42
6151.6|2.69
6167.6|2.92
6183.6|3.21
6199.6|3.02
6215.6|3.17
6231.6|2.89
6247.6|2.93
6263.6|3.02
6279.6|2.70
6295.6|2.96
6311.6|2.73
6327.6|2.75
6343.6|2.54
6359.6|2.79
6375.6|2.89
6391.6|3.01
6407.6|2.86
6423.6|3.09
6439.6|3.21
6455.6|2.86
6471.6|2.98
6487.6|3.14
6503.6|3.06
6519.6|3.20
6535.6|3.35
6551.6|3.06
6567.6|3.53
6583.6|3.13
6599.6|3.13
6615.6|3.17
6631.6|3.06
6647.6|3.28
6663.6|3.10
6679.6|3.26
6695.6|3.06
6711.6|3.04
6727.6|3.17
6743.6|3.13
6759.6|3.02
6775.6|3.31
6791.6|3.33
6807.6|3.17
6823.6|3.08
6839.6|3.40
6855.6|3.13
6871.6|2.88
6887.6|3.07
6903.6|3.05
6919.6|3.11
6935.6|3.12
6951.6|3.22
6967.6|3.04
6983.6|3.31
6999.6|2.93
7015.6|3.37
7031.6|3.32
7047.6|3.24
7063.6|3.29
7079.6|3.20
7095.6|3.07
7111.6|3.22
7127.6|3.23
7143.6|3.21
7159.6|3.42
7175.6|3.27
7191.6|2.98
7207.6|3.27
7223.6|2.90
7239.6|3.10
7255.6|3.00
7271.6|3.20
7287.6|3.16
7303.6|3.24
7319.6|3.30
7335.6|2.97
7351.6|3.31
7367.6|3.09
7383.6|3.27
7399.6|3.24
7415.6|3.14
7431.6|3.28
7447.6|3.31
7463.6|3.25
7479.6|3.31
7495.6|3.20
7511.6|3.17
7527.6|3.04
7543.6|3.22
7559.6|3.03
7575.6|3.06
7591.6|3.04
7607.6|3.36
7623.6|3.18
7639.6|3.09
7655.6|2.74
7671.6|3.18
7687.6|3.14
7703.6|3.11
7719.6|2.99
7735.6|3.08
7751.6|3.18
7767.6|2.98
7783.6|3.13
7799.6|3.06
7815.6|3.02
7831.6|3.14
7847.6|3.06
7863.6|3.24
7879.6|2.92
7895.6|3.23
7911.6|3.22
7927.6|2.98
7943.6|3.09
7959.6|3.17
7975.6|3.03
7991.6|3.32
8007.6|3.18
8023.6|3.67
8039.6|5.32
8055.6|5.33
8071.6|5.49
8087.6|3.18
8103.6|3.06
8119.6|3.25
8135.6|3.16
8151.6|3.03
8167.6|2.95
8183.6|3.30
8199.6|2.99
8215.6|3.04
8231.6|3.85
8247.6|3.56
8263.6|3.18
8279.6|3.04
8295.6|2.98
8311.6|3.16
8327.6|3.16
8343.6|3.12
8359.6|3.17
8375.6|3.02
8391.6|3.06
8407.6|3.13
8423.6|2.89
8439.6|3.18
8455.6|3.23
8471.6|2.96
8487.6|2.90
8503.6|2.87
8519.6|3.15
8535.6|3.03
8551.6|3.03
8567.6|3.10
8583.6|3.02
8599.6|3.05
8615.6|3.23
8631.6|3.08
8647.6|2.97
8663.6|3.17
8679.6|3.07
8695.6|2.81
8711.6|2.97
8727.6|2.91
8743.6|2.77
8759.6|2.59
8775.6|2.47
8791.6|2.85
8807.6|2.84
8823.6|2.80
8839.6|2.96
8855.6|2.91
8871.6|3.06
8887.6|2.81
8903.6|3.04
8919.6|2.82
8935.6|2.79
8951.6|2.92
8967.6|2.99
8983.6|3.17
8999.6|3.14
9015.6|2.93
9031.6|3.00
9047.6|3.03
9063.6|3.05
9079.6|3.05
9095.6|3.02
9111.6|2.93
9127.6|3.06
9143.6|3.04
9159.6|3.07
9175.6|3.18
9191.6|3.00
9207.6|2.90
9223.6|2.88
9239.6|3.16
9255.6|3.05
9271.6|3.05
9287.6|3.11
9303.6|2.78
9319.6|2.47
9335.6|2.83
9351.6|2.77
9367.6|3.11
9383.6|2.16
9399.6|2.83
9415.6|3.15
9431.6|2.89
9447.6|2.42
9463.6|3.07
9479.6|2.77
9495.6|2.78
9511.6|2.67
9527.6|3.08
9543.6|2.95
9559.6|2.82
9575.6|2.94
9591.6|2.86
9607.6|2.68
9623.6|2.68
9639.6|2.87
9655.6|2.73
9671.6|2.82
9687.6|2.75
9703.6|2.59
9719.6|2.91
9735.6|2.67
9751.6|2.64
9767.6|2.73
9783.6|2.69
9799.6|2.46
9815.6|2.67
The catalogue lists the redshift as 0.23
